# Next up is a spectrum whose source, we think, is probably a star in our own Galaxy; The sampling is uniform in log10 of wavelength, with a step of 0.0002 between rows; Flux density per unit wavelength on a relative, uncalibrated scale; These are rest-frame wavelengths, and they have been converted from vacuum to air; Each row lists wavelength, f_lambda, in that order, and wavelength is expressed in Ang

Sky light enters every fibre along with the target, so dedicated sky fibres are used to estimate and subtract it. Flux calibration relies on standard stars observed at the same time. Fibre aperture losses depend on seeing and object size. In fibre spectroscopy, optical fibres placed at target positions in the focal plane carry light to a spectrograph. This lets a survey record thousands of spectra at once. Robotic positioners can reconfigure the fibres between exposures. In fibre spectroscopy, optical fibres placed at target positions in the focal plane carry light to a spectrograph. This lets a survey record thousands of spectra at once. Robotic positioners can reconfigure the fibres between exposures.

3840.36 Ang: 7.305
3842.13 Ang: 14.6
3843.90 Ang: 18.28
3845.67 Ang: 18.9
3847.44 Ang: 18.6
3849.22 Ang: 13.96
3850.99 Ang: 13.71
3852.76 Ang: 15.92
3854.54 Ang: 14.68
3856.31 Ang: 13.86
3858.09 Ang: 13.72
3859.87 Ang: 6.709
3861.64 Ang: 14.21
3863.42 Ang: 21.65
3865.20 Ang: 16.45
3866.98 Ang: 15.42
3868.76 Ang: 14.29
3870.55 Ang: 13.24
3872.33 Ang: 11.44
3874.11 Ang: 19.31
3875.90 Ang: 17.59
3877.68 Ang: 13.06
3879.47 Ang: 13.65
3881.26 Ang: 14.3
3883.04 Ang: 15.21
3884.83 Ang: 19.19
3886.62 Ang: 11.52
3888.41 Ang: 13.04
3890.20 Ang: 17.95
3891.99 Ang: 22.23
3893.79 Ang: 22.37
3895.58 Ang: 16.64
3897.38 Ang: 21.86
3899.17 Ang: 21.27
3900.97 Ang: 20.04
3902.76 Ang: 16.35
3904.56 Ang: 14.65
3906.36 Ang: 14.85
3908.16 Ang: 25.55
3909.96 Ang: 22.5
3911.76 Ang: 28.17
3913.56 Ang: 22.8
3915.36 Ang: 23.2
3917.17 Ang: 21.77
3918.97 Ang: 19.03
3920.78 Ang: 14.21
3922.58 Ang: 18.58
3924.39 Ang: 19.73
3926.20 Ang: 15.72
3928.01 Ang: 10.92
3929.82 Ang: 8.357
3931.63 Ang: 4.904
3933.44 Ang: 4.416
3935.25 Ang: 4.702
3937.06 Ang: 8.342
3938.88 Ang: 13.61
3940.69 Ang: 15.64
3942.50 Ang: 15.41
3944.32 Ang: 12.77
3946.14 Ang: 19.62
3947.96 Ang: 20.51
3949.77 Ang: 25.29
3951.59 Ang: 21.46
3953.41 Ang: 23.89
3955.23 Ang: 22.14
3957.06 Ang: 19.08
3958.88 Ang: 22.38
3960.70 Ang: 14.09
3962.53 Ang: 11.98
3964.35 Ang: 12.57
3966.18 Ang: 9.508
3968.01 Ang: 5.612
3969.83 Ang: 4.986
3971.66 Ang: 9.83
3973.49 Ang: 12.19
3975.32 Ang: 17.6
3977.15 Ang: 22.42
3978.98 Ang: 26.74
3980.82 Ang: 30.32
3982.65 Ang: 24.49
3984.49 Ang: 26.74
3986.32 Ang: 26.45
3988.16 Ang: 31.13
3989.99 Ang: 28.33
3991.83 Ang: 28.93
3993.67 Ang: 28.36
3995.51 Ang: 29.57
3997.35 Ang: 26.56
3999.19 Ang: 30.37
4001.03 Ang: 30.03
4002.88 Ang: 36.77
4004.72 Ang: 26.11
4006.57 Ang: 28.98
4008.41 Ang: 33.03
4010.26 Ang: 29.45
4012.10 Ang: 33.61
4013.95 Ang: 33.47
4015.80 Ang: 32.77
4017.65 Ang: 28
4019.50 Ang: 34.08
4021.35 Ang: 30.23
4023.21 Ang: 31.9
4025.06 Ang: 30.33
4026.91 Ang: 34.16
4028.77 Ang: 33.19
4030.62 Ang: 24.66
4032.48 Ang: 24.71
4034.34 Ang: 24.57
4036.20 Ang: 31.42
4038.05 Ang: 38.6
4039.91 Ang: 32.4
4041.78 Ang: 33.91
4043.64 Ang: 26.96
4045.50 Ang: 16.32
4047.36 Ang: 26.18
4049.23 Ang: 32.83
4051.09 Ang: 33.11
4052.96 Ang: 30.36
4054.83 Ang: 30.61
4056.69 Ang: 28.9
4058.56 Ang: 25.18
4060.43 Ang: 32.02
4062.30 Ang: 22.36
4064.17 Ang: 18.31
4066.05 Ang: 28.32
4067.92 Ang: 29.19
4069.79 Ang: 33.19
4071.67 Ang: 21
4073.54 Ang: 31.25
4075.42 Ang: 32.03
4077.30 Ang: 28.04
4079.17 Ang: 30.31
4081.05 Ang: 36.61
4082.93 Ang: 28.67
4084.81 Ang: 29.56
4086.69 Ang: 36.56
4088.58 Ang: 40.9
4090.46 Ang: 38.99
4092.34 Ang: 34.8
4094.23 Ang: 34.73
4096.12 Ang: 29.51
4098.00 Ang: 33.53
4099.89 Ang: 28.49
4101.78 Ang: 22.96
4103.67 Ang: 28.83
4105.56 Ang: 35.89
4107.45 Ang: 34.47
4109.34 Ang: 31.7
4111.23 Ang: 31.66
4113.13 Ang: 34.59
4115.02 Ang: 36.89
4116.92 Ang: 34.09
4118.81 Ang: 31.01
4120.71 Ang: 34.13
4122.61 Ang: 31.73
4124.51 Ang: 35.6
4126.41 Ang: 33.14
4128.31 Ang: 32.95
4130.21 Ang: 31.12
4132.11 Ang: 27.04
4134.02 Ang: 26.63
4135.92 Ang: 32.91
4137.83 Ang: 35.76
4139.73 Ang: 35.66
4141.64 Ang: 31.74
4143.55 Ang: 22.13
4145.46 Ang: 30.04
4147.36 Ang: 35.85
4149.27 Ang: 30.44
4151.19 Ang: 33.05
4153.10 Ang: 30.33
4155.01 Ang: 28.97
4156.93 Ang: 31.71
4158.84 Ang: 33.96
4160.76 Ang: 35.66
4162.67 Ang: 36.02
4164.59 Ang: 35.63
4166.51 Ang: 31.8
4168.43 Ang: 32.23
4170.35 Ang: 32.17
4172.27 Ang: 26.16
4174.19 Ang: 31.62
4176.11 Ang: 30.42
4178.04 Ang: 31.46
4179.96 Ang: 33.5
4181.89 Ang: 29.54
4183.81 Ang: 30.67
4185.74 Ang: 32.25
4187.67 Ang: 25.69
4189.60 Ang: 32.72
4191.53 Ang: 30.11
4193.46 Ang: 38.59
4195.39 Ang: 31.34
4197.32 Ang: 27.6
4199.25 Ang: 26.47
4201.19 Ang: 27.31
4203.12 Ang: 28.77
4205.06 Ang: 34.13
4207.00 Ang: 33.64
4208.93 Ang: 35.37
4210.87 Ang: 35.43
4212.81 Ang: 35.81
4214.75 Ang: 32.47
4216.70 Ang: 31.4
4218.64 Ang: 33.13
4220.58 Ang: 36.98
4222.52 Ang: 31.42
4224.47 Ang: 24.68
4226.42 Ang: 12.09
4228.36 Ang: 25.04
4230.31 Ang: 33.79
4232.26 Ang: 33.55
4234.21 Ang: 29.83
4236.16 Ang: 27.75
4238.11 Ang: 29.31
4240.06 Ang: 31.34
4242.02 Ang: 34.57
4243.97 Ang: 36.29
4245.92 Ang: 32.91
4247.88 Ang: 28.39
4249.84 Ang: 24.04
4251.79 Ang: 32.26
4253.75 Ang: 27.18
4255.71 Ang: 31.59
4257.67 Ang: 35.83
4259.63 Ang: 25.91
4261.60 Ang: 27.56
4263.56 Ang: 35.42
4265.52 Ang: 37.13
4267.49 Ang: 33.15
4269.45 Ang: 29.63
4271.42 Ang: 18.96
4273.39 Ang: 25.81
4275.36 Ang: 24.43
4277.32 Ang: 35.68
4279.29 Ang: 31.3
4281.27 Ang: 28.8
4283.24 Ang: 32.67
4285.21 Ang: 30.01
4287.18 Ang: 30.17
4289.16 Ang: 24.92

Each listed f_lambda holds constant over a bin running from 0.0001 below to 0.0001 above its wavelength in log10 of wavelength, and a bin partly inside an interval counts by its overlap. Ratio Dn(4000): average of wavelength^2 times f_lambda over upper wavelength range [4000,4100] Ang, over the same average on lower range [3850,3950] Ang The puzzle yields 2.04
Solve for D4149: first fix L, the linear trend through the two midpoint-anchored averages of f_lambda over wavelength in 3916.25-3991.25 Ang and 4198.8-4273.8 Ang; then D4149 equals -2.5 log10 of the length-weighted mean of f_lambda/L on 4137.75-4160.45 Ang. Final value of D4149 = -0.20 mag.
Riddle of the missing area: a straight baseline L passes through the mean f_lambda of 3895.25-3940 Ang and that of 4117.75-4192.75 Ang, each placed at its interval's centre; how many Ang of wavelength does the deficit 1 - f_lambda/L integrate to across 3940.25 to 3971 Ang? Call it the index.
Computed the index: 4.1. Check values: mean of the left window 16.5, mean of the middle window 16.2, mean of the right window 31.7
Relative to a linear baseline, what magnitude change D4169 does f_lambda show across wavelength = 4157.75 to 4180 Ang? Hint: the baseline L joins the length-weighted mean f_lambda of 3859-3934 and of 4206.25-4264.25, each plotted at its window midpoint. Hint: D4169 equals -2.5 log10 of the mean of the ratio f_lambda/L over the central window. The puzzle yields -0.16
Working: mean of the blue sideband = 16.7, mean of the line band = 32.5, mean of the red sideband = 30.8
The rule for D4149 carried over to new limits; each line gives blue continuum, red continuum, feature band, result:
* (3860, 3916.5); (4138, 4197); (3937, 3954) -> 0.15 mag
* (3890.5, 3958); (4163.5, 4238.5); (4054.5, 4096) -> -0.22 mag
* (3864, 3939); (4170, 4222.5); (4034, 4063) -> -0.22 mag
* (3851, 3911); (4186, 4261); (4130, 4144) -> -0.13 mag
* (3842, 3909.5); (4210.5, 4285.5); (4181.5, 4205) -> -0.07 mag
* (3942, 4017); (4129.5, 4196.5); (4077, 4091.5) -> -0.21 mag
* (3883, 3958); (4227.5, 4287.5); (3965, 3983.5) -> 0.20 mag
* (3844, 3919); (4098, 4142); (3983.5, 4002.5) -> -0.19 mag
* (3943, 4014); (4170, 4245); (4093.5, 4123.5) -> -0.17 mag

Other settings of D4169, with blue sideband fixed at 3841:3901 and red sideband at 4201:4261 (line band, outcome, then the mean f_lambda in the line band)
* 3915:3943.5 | 0.34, 13.5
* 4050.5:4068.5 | -0.17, 27.7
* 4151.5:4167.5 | -0.19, 33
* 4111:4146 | -0.21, 32.1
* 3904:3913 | -0.21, 21.5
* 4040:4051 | -0.21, 28.1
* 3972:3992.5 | -0.19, 24.6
